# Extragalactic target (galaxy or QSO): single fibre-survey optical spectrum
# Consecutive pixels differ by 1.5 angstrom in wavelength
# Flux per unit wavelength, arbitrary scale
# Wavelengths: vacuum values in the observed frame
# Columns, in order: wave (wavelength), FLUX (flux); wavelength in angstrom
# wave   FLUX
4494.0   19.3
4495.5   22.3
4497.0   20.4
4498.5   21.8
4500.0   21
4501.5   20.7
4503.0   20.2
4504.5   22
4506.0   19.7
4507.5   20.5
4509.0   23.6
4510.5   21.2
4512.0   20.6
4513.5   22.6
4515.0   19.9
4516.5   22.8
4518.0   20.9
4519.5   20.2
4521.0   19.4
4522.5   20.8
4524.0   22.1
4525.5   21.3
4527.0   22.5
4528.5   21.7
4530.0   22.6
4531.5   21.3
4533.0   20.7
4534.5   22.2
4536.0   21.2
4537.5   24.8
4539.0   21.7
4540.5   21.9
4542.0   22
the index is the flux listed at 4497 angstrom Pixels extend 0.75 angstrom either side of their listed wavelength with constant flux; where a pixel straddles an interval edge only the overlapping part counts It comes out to 20.4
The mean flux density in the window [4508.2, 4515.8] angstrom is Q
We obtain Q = 21.6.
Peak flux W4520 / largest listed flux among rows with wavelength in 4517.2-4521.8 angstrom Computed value 20.9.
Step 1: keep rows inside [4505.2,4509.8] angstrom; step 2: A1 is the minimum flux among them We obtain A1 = 19.7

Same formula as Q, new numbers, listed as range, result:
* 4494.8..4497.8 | 21.3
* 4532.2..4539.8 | 22.1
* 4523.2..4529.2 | 21.9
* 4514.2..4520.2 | 21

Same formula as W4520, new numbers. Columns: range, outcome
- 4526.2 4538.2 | 24.8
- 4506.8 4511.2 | 23.6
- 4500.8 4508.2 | 22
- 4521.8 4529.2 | 22.5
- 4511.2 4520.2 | 22.8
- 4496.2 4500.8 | 21.8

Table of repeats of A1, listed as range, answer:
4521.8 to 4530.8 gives 20.8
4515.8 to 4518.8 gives 20.9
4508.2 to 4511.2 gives 21.2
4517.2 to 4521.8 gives 19.4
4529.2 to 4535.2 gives 20.7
